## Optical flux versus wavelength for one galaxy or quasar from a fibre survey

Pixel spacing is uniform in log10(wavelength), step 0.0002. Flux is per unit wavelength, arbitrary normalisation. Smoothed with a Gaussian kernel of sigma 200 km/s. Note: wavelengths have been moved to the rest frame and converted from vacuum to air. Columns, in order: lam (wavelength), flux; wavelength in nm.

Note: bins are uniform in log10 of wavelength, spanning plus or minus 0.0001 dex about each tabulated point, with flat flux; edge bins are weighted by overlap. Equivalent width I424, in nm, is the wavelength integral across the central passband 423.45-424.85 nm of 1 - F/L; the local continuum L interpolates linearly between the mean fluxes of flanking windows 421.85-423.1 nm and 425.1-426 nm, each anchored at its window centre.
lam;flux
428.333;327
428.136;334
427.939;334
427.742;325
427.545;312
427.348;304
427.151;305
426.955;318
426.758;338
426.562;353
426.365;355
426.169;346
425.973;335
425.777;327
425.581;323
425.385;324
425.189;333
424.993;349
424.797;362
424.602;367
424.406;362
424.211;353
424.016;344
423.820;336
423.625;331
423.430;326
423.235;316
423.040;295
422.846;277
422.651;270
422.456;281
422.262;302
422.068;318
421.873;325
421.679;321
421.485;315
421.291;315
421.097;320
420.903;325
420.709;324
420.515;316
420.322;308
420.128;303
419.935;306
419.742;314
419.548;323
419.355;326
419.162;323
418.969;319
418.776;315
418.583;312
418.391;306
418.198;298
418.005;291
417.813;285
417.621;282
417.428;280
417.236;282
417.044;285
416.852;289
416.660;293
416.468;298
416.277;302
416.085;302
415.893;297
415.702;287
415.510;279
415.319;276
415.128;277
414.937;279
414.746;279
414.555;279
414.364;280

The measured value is -0.16 nm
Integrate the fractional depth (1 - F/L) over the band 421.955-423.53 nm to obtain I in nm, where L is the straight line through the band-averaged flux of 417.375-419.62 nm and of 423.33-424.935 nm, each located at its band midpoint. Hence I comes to 0.18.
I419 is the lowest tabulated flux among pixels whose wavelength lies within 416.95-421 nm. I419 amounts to 280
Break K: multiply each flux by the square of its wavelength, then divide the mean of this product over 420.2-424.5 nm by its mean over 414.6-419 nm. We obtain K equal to 1.12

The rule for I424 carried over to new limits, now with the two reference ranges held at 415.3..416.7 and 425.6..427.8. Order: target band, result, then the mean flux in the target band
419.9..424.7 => -0.068 nm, 318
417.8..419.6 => -0.053 nm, 311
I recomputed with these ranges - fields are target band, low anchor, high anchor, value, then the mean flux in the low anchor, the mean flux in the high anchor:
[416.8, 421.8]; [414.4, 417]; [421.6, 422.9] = -0.225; 287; 300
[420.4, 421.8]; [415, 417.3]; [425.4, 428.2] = -0.054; 289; 329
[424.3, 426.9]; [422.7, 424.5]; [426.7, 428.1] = -0.174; 325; 320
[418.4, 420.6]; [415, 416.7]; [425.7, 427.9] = -0.085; 290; 329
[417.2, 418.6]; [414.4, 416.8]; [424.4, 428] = 0.029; 287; 335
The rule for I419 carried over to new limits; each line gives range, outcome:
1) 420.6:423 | 270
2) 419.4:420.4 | 303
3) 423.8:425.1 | 336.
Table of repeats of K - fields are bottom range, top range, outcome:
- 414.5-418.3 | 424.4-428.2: 1.22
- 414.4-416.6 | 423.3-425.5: 1.25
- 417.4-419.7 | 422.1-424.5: 1.06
